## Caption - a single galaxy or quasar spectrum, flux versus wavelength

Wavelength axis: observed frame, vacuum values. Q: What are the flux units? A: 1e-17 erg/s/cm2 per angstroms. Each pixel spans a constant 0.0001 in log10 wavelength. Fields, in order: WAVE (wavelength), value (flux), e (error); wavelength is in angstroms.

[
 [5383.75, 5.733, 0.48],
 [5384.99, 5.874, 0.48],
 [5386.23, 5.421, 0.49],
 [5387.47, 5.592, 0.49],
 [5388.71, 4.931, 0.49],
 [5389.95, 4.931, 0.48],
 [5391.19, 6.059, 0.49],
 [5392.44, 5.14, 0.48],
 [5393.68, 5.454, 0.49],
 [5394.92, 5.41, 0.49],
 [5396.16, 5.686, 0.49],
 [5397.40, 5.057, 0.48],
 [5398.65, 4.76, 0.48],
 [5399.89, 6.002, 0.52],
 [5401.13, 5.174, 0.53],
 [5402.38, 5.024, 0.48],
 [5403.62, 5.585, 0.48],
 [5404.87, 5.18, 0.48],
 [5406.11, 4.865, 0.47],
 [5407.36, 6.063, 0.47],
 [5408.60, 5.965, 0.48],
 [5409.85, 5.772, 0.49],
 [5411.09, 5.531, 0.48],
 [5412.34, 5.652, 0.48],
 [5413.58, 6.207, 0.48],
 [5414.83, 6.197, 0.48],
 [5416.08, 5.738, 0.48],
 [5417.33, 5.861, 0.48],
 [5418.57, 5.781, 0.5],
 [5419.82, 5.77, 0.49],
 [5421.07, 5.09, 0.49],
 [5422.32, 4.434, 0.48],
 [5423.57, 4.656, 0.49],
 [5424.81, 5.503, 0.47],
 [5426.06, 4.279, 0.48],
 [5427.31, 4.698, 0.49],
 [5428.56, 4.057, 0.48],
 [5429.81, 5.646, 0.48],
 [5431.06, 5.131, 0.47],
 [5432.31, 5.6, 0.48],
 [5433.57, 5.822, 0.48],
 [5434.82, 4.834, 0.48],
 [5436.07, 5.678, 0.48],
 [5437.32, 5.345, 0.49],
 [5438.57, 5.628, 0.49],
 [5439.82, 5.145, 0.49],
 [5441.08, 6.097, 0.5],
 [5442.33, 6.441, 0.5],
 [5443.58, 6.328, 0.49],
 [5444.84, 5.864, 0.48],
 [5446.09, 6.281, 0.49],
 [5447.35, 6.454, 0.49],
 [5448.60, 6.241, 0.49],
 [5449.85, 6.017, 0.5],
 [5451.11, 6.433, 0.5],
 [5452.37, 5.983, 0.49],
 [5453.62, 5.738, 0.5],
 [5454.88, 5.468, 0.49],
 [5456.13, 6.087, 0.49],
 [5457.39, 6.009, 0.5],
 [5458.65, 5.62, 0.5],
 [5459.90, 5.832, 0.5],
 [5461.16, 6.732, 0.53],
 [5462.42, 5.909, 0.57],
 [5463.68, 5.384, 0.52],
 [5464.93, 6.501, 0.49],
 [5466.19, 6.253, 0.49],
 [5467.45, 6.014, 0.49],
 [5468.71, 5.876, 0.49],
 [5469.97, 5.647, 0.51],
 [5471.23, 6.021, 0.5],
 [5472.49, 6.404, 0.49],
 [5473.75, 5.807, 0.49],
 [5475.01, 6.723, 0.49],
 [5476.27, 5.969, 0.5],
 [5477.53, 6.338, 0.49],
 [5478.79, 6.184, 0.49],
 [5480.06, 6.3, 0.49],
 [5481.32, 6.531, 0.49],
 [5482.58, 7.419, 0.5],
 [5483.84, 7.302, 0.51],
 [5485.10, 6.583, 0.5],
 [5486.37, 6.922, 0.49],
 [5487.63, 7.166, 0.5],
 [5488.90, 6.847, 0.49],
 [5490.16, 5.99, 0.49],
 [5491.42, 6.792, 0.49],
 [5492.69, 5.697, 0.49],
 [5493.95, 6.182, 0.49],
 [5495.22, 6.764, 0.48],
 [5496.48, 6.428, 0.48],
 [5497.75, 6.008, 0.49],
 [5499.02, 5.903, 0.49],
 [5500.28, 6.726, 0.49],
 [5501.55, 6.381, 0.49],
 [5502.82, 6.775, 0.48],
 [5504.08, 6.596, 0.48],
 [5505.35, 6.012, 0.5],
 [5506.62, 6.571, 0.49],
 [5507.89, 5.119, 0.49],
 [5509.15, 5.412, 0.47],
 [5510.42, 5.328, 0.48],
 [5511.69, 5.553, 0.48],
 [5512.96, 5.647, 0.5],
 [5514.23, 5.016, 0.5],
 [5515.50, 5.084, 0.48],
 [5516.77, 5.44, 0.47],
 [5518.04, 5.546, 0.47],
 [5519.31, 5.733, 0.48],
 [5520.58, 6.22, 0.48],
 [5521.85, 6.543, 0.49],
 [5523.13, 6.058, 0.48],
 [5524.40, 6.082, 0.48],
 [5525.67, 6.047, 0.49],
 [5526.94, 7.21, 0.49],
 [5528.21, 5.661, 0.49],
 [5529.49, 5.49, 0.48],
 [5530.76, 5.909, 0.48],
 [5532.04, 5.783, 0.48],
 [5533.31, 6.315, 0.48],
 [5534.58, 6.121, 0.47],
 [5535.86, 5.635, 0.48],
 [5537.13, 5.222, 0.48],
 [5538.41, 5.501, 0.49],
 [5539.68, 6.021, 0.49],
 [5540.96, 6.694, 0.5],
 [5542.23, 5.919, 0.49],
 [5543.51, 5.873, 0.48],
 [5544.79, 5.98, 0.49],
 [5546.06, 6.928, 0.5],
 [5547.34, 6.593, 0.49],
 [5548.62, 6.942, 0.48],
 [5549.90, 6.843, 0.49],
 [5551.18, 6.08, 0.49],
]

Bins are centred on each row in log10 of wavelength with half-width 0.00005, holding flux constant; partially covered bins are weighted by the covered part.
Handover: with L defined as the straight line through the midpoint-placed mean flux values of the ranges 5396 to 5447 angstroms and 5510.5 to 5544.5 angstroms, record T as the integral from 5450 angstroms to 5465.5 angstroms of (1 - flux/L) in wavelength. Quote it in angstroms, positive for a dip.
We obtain -1.02 angstroms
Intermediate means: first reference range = 5.48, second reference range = 5.85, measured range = 5.97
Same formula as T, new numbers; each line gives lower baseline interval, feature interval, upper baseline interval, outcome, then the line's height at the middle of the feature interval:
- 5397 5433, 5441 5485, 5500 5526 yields -4.4 angstroms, 5.62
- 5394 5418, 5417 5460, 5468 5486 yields 2.5 angstroms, 5.93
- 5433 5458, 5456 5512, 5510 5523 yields -4.8 angstroms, 5.75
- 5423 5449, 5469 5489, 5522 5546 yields -2.7 angstroms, 5.73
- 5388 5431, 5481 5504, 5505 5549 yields -3.3 angstroms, 5.75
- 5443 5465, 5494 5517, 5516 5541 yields 0.1 angstroms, 5.97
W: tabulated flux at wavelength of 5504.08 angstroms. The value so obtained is 6.596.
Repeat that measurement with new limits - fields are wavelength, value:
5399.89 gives 6.002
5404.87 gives 5.18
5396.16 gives 5.686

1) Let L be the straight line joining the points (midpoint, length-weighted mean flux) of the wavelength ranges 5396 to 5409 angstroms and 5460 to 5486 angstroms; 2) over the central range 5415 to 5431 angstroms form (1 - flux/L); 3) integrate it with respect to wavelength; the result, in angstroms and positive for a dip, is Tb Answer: 1.4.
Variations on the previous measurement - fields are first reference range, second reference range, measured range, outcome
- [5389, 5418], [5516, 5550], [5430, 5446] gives 0.0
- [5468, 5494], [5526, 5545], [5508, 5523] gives 1.3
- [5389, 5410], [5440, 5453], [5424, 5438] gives 1.9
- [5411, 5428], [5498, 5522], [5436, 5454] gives -1.6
